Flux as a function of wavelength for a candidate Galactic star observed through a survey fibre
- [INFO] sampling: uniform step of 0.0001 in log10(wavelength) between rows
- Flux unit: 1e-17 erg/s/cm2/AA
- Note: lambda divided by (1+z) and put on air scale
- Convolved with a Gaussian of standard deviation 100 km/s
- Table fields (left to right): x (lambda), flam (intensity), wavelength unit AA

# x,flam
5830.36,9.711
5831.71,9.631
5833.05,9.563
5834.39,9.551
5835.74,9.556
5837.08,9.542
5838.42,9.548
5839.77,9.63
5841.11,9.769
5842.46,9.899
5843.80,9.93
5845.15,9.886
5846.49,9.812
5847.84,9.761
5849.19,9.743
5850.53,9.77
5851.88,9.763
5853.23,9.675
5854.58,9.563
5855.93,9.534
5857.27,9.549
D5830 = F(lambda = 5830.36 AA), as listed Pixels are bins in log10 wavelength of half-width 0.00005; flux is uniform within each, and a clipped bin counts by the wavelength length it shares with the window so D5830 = 9.711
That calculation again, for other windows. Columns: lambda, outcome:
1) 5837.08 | 9.542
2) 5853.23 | 9.675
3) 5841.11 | 9.769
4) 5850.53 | 9.77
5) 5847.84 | 9.761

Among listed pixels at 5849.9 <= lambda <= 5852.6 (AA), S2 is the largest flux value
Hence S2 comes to 9.77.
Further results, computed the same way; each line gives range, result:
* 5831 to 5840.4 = 9.631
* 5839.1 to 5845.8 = 9.93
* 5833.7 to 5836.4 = 9.556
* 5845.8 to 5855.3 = 9.812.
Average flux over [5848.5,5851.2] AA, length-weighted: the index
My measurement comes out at 9.77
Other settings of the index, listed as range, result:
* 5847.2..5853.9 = 9.74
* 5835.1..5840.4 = 9.57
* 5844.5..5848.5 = 9.83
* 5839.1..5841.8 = 9.7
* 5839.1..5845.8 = 9.82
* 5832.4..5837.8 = 9.56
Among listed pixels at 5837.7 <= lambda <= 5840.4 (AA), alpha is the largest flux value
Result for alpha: 9.63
